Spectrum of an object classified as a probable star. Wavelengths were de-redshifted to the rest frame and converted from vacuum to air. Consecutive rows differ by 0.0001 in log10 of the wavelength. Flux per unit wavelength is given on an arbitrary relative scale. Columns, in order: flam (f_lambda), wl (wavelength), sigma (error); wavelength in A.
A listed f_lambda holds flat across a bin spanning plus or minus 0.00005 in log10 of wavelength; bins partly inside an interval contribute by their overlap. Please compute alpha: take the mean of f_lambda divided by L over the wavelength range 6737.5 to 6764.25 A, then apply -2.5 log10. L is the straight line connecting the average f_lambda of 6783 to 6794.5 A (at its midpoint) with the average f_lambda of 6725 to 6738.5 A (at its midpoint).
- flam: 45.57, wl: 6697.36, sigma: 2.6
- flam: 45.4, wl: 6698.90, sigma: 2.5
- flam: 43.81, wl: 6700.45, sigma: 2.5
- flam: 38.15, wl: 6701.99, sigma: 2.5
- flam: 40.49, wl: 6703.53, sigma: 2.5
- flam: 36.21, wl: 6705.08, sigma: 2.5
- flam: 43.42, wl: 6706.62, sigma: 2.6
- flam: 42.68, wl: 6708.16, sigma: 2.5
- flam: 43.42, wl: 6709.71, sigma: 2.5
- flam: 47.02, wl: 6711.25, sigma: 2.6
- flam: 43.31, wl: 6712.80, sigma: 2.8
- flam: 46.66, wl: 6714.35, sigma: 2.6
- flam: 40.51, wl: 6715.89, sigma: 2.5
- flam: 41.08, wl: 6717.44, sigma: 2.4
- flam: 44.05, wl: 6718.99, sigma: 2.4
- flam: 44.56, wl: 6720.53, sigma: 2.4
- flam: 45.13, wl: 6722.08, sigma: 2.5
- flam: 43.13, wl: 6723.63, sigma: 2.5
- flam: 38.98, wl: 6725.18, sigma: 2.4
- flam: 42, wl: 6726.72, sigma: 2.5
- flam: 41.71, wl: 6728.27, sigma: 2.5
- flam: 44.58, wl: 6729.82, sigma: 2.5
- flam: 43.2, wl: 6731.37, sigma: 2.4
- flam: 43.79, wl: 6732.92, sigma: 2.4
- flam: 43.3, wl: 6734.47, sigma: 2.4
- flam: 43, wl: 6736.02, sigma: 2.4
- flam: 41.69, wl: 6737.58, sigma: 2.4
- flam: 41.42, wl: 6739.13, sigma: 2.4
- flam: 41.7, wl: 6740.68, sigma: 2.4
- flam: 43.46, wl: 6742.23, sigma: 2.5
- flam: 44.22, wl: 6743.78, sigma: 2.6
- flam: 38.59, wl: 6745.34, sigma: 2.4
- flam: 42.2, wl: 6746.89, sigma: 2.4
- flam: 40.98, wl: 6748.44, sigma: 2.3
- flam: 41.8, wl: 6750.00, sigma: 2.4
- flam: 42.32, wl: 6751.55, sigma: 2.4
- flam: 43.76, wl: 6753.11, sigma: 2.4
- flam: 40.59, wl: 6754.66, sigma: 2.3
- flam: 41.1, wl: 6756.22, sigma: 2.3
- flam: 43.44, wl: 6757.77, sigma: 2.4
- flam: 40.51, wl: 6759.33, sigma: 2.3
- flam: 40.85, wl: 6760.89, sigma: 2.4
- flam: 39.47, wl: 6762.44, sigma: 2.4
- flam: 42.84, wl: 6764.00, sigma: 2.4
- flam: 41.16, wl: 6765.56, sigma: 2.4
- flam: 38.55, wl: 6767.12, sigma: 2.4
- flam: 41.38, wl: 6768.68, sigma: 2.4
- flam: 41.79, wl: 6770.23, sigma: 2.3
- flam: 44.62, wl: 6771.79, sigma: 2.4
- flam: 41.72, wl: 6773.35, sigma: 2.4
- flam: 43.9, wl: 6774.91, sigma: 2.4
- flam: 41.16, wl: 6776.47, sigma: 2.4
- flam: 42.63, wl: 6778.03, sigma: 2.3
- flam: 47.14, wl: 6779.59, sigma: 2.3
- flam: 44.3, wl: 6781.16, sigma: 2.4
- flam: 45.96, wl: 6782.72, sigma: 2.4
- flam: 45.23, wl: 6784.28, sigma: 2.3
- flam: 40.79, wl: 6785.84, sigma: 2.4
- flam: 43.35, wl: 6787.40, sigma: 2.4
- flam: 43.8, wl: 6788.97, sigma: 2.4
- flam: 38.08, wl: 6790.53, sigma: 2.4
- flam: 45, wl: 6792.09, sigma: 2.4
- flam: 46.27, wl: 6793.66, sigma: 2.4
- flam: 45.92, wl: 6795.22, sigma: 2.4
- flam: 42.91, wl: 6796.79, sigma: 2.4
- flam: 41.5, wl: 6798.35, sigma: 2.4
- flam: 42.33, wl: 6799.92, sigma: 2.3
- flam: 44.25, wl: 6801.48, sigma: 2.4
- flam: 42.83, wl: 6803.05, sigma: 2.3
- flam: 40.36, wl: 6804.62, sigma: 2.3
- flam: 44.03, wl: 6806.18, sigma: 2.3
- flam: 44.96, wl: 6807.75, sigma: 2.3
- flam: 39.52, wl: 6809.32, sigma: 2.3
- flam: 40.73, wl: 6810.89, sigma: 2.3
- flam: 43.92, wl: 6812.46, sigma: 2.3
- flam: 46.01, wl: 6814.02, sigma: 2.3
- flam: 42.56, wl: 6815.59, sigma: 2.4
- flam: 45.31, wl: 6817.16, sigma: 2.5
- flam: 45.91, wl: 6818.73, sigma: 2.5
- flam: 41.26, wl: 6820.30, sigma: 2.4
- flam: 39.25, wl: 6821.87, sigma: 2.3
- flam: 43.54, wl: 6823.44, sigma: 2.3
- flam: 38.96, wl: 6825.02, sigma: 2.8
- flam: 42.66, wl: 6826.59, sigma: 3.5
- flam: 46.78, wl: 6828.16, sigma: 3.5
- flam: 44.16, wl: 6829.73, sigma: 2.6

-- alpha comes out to 0.03 mag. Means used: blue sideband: 42.6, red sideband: 43.4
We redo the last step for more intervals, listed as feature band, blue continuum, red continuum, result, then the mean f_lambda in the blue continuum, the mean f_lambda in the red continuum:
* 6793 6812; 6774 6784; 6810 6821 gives 0.02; 44.2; 43.7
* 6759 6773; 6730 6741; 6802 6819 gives 0.04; 42.7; 43.2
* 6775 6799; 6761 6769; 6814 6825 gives -0.05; 40.6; 42.9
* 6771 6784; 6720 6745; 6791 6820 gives -0.02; 42.8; 43.5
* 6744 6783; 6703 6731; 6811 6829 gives 0.02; 42.7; 43.2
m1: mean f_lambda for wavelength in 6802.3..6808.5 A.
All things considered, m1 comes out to 43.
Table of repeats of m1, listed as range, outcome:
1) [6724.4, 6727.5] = 40.6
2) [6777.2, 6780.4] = 44.7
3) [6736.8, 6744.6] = 42.5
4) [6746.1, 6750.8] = 41.7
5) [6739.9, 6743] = 42.6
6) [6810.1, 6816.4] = 43.3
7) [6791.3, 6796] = 45.7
